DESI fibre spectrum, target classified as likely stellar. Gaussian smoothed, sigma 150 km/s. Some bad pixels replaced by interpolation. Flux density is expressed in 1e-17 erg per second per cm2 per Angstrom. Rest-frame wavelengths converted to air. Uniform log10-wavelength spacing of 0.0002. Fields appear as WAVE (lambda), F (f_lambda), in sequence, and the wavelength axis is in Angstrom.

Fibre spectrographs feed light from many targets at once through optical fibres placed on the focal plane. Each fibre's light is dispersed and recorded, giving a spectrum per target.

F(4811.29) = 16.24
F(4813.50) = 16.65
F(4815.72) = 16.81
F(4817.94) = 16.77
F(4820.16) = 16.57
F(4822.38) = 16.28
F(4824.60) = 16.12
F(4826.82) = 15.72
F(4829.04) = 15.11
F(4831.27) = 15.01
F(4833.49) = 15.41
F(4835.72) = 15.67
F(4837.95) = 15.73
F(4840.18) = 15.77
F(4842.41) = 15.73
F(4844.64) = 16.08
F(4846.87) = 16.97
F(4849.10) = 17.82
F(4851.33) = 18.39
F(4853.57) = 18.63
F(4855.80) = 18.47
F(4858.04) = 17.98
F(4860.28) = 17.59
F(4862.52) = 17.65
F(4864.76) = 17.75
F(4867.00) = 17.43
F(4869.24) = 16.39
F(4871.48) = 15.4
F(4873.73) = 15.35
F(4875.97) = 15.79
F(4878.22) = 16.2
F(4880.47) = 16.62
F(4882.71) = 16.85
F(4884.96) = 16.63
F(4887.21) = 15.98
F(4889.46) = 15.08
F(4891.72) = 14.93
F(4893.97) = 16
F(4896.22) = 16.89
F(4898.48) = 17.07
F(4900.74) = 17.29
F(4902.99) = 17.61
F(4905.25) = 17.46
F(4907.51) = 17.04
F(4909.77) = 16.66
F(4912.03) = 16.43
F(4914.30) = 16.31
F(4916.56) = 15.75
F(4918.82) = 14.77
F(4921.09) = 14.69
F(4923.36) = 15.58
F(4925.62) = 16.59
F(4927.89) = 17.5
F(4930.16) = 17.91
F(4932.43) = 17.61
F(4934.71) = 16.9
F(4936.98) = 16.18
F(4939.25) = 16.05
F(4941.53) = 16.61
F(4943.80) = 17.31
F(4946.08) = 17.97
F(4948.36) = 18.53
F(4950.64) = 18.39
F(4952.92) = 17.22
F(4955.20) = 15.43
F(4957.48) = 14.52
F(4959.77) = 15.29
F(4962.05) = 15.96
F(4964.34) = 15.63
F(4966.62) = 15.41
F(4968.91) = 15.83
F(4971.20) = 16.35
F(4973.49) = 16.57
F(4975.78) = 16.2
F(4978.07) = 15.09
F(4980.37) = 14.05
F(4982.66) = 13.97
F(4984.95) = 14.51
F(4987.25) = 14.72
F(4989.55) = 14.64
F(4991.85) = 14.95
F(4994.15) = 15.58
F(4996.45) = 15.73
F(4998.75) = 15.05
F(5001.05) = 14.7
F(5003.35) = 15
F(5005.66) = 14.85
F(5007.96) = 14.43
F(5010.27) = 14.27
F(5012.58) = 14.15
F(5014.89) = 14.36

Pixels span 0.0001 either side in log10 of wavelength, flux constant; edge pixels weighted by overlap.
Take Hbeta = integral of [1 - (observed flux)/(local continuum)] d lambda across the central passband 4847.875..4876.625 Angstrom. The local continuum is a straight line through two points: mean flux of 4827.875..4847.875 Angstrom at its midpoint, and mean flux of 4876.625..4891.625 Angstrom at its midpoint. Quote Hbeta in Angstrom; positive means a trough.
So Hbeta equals -2.49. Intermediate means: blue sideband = 15.7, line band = 17.3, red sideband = 16.1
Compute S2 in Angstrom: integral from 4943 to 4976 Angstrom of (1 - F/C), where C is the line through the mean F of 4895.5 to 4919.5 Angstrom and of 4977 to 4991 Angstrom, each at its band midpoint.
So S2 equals -2.7 Angstrom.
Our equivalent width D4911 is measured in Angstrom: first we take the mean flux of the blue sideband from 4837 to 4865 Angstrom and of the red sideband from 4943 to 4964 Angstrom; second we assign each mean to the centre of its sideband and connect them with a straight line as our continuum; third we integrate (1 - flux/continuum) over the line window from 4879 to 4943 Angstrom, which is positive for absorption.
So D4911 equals 1.7 Angstrom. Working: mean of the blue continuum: 17.3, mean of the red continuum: 16.7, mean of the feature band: 16.5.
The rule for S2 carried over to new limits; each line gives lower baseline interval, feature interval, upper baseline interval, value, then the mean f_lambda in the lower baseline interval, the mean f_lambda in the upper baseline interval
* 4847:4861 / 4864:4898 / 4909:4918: 2.01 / 18.1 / 16.2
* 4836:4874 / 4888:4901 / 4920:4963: 0.55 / 17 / 16.6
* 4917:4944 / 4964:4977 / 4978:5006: -0.54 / 16.4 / 14.8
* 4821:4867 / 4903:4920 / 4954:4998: -0.47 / 16.7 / 15.3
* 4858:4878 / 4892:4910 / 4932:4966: -0.27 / 16.7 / 16.6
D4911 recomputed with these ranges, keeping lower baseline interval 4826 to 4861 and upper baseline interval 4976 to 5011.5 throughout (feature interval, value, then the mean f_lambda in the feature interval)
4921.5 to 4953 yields -3.3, 17.1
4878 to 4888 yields -0.2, 16.5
